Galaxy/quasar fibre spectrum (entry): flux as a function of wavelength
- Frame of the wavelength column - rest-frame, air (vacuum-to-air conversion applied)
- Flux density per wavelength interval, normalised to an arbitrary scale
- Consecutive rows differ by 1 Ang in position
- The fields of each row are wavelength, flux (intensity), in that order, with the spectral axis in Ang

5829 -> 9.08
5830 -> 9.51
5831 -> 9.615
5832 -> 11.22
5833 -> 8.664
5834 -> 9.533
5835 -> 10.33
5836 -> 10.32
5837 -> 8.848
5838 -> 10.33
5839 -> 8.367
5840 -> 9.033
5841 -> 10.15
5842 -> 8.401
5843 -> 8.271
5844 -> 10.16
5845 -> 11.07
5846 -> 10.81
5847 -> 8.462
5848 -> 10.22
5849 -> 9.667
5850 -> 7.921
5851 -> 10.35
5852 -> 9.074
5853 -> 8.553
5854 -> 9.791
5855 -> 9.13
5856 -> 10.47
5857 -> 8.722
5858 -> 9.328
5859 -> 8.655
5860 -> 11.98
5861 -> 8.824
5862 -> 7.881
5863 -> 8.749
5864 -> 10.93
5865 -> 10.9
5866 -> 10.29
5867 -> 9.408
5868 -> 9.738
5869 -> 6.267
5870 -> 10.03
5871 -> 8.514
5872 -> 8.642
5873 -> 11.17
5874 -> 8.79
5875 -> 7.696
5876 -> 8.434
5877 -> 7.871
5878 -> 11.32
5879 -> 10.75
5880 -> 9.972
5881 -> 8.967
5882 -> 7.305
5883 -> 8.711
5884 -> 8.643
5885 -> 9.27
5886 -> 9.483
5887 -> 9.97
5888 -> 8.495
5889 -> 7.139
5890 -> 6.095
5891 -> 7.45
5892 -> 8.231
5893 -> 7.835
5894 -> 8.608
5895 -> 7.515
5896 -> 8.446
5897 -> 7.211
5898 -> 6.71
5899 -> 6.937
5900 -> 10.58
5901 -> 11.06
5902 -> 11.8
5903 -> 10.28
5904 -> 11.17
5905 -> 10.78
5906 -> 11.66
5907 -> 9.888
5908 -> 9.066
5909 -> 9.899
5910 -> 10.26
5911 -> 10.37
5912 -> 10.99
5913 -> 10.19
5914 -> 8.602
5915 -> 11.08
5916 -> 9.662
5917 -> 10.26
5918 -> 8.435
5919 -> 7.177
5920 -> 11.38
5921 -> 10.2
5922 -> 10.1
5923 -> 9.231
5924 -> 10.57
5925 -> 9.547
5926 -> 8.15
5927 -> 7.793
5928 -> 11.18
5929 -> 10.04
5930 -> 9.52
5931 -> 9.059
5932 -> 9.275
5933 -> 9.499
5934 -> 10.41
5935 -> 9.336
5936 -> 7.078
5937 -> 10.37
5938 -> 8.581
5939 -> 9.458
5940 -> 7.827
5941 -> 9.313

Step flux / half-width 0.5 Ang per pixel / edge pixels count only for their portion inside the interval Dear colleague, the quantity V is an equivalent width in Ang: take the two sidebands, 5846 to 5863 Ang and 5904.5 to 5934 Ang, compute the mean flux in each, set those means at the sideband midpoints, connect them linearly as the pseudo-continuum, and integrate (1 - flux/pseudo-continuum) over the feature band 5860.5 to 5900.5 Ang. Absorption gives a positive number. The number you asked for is 3.3 Ang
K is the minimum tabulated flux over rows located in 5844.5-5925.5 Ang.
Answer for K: 6.095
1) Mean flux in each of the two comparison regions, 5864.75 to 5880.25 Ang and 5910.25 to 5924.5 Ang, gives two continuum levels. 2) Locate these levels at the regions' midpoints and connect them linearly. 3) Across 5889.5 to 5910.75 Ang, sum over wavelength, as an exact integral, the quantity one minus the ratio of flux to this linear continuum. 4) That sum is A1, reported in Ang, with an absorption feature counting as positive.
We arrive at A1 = 1.2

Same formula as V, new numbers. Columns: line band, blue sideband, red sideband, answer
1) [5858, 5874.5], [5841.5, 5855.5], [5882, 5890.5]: -0.9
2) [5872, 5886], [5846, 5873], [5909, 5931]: 0.5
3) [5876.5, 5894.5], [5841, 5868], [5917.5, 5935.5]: 1.6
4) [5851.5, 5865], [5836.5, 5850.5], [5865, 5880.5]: -0.1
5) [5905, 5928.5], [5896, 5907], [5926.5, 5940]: -0.7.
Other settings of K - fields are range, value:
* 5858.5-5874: 6.267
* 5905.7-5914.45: 8.602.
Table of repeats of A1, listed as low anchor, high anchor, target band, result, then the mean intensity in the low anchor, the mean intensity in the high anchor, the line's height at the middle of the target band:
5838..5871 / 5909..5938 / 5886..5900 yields 2.4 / 9.42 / 9.62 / 9.53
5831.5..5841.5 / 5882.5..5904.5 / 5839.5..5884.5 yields -0.4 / 9.68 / 8.71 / 9.25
